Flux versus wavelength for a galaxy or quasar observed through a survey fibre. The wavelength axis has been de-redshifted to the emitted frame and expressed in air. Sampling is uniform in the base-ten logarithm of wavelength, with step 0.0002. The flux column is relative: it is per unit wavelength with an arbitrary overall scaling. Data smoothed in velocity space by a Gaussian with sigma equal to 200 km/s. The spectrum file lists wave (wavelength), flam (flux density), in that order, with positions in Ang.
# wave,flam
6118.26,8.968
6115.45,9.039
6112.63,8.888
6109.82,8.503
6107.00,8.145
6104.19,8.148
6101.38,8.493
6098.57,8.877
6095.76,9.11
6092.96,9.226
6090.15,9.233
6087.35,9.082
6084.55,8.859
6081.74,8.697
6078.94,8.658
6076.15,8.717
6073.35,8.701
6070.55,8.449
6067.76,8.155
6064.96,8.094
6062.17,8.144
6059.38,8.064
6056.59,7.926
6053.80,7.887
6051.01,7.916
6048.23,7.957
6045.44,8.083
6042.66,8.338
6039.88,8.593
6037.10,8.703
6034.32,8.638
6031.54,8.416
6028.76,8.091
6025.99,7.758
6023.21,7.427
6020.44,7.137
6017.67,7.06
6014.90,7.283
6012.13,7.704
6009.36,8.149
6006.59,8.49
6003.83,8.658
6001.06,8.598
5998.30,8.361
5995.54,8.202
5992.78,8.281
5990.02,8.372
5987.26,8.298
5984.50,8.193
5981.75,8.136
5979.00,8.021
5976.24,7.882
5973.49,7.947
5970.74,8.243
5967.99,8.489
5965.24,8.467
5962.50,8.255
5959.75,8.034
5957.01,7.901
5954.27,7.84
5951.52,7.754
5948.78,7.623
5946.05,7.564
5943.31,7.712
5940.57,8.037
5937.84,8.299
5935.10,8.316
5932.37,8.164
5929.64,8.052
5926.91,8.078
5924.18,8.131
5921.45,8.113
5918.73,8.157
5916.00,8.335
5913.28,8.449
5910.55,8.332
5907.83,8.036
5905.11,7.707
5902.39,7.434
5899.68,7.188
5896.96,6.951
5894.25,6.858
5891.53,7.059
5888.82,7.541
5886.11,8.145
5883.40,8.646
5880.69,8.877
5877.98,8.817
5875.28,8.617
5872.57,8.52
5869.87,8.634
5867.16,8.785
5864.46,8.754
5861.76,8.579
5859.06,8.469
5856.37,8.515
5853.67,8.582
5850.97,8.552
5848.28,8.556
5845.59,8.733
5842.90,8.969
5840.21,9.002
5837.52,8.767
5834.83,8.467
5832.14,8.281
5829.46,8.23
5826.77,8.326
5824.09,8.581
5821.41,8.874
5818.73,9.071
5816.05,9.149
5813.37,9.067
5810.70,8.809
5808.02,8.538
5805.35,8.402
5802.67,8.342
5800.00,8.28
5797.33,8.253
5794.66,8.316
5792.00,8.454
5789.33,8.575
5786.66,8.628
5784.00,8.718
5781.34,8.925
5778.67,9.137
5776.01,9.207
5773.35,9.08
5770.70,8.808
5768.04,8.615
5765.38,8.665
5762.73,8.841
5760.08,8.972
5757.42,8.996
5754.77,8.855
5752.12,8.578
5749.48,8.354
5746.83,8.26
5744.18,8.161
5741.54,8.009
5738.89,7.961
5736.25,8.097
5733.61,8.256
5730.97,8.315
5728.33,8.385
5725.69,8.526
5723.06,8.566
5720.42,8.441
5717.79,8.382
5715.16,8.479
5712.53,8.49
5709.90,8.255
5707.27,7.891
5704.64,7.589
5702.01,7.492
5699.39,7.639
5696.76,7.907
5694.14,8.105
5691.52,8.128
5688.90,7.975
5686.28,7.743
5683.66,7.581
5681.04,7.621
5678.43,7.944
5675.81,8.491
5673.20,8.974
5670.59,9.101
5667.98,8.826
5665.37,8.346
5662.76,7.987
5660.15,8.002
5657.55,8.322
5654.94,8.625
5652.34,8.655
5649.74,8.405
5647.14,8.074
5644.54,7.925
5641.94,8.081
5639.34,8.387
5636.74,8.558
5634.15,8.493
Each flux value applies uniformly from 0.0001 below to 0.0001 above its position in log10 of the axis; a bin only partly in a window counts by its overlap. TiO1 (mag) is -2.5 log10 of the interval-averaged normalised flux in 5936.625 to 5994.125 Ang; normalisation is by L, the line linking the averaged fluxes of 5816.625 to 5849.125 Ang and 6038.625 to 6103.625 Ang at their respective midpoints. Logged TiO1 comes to 0.066 mag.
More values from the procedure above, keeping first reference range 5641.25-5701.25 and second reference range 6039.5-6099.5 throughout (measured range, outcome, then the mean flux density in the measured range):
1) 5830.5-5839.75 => -0.03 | 8.54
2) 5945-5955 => 0.10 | 7.69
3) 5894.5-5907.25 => 0.14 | 7.33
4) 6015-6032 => 0.12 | 7.58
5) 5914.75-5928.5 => 0.03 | 8.16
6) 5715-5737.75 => -0.02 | 8.38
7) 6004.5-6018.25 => 0.08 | 7.82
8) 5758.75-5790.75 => -0.07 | 8.85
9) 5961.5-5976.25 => 0.02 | 8.25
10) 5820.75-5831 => -0.02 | 8.48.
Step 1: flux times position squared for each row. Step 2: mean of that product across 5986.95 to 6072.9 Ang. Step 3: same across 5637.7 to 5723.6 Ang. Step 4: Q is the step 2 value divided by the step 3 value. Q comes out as 1.1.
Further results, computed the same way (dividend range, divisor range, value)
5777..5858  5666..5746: 1.10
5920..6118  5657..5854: 1.07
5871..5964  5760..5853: 0.96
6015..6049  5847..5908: 1.03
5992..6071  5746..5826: 1.01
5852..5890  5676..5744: 1.12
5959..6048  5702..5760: 1.07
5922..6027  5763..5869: 0.98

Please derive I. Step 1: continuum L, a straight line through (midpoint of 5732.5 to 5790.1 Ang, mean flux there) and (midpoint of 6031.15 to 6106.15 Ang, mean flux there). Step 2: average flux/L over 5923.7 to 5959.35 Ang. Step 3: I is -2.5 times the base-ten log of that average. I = 0.08 mag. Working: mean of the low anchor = 8.62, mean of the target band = 7.96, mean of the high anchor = 8.49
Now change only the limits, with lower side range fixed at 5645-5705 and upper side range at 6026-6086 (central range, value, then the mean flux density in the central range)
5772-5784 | -0.106 mag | 9.05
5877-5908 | 0.069 mag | 7.75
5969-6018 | 0.022 mag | 8.13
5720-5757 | -0.022 mag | 8.35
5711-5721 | -0.036 mag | 8.45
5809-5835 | -0.060 mag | 8.69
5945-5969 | 0.039 mag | 7.99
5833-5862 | -0.053 mag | 8.65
